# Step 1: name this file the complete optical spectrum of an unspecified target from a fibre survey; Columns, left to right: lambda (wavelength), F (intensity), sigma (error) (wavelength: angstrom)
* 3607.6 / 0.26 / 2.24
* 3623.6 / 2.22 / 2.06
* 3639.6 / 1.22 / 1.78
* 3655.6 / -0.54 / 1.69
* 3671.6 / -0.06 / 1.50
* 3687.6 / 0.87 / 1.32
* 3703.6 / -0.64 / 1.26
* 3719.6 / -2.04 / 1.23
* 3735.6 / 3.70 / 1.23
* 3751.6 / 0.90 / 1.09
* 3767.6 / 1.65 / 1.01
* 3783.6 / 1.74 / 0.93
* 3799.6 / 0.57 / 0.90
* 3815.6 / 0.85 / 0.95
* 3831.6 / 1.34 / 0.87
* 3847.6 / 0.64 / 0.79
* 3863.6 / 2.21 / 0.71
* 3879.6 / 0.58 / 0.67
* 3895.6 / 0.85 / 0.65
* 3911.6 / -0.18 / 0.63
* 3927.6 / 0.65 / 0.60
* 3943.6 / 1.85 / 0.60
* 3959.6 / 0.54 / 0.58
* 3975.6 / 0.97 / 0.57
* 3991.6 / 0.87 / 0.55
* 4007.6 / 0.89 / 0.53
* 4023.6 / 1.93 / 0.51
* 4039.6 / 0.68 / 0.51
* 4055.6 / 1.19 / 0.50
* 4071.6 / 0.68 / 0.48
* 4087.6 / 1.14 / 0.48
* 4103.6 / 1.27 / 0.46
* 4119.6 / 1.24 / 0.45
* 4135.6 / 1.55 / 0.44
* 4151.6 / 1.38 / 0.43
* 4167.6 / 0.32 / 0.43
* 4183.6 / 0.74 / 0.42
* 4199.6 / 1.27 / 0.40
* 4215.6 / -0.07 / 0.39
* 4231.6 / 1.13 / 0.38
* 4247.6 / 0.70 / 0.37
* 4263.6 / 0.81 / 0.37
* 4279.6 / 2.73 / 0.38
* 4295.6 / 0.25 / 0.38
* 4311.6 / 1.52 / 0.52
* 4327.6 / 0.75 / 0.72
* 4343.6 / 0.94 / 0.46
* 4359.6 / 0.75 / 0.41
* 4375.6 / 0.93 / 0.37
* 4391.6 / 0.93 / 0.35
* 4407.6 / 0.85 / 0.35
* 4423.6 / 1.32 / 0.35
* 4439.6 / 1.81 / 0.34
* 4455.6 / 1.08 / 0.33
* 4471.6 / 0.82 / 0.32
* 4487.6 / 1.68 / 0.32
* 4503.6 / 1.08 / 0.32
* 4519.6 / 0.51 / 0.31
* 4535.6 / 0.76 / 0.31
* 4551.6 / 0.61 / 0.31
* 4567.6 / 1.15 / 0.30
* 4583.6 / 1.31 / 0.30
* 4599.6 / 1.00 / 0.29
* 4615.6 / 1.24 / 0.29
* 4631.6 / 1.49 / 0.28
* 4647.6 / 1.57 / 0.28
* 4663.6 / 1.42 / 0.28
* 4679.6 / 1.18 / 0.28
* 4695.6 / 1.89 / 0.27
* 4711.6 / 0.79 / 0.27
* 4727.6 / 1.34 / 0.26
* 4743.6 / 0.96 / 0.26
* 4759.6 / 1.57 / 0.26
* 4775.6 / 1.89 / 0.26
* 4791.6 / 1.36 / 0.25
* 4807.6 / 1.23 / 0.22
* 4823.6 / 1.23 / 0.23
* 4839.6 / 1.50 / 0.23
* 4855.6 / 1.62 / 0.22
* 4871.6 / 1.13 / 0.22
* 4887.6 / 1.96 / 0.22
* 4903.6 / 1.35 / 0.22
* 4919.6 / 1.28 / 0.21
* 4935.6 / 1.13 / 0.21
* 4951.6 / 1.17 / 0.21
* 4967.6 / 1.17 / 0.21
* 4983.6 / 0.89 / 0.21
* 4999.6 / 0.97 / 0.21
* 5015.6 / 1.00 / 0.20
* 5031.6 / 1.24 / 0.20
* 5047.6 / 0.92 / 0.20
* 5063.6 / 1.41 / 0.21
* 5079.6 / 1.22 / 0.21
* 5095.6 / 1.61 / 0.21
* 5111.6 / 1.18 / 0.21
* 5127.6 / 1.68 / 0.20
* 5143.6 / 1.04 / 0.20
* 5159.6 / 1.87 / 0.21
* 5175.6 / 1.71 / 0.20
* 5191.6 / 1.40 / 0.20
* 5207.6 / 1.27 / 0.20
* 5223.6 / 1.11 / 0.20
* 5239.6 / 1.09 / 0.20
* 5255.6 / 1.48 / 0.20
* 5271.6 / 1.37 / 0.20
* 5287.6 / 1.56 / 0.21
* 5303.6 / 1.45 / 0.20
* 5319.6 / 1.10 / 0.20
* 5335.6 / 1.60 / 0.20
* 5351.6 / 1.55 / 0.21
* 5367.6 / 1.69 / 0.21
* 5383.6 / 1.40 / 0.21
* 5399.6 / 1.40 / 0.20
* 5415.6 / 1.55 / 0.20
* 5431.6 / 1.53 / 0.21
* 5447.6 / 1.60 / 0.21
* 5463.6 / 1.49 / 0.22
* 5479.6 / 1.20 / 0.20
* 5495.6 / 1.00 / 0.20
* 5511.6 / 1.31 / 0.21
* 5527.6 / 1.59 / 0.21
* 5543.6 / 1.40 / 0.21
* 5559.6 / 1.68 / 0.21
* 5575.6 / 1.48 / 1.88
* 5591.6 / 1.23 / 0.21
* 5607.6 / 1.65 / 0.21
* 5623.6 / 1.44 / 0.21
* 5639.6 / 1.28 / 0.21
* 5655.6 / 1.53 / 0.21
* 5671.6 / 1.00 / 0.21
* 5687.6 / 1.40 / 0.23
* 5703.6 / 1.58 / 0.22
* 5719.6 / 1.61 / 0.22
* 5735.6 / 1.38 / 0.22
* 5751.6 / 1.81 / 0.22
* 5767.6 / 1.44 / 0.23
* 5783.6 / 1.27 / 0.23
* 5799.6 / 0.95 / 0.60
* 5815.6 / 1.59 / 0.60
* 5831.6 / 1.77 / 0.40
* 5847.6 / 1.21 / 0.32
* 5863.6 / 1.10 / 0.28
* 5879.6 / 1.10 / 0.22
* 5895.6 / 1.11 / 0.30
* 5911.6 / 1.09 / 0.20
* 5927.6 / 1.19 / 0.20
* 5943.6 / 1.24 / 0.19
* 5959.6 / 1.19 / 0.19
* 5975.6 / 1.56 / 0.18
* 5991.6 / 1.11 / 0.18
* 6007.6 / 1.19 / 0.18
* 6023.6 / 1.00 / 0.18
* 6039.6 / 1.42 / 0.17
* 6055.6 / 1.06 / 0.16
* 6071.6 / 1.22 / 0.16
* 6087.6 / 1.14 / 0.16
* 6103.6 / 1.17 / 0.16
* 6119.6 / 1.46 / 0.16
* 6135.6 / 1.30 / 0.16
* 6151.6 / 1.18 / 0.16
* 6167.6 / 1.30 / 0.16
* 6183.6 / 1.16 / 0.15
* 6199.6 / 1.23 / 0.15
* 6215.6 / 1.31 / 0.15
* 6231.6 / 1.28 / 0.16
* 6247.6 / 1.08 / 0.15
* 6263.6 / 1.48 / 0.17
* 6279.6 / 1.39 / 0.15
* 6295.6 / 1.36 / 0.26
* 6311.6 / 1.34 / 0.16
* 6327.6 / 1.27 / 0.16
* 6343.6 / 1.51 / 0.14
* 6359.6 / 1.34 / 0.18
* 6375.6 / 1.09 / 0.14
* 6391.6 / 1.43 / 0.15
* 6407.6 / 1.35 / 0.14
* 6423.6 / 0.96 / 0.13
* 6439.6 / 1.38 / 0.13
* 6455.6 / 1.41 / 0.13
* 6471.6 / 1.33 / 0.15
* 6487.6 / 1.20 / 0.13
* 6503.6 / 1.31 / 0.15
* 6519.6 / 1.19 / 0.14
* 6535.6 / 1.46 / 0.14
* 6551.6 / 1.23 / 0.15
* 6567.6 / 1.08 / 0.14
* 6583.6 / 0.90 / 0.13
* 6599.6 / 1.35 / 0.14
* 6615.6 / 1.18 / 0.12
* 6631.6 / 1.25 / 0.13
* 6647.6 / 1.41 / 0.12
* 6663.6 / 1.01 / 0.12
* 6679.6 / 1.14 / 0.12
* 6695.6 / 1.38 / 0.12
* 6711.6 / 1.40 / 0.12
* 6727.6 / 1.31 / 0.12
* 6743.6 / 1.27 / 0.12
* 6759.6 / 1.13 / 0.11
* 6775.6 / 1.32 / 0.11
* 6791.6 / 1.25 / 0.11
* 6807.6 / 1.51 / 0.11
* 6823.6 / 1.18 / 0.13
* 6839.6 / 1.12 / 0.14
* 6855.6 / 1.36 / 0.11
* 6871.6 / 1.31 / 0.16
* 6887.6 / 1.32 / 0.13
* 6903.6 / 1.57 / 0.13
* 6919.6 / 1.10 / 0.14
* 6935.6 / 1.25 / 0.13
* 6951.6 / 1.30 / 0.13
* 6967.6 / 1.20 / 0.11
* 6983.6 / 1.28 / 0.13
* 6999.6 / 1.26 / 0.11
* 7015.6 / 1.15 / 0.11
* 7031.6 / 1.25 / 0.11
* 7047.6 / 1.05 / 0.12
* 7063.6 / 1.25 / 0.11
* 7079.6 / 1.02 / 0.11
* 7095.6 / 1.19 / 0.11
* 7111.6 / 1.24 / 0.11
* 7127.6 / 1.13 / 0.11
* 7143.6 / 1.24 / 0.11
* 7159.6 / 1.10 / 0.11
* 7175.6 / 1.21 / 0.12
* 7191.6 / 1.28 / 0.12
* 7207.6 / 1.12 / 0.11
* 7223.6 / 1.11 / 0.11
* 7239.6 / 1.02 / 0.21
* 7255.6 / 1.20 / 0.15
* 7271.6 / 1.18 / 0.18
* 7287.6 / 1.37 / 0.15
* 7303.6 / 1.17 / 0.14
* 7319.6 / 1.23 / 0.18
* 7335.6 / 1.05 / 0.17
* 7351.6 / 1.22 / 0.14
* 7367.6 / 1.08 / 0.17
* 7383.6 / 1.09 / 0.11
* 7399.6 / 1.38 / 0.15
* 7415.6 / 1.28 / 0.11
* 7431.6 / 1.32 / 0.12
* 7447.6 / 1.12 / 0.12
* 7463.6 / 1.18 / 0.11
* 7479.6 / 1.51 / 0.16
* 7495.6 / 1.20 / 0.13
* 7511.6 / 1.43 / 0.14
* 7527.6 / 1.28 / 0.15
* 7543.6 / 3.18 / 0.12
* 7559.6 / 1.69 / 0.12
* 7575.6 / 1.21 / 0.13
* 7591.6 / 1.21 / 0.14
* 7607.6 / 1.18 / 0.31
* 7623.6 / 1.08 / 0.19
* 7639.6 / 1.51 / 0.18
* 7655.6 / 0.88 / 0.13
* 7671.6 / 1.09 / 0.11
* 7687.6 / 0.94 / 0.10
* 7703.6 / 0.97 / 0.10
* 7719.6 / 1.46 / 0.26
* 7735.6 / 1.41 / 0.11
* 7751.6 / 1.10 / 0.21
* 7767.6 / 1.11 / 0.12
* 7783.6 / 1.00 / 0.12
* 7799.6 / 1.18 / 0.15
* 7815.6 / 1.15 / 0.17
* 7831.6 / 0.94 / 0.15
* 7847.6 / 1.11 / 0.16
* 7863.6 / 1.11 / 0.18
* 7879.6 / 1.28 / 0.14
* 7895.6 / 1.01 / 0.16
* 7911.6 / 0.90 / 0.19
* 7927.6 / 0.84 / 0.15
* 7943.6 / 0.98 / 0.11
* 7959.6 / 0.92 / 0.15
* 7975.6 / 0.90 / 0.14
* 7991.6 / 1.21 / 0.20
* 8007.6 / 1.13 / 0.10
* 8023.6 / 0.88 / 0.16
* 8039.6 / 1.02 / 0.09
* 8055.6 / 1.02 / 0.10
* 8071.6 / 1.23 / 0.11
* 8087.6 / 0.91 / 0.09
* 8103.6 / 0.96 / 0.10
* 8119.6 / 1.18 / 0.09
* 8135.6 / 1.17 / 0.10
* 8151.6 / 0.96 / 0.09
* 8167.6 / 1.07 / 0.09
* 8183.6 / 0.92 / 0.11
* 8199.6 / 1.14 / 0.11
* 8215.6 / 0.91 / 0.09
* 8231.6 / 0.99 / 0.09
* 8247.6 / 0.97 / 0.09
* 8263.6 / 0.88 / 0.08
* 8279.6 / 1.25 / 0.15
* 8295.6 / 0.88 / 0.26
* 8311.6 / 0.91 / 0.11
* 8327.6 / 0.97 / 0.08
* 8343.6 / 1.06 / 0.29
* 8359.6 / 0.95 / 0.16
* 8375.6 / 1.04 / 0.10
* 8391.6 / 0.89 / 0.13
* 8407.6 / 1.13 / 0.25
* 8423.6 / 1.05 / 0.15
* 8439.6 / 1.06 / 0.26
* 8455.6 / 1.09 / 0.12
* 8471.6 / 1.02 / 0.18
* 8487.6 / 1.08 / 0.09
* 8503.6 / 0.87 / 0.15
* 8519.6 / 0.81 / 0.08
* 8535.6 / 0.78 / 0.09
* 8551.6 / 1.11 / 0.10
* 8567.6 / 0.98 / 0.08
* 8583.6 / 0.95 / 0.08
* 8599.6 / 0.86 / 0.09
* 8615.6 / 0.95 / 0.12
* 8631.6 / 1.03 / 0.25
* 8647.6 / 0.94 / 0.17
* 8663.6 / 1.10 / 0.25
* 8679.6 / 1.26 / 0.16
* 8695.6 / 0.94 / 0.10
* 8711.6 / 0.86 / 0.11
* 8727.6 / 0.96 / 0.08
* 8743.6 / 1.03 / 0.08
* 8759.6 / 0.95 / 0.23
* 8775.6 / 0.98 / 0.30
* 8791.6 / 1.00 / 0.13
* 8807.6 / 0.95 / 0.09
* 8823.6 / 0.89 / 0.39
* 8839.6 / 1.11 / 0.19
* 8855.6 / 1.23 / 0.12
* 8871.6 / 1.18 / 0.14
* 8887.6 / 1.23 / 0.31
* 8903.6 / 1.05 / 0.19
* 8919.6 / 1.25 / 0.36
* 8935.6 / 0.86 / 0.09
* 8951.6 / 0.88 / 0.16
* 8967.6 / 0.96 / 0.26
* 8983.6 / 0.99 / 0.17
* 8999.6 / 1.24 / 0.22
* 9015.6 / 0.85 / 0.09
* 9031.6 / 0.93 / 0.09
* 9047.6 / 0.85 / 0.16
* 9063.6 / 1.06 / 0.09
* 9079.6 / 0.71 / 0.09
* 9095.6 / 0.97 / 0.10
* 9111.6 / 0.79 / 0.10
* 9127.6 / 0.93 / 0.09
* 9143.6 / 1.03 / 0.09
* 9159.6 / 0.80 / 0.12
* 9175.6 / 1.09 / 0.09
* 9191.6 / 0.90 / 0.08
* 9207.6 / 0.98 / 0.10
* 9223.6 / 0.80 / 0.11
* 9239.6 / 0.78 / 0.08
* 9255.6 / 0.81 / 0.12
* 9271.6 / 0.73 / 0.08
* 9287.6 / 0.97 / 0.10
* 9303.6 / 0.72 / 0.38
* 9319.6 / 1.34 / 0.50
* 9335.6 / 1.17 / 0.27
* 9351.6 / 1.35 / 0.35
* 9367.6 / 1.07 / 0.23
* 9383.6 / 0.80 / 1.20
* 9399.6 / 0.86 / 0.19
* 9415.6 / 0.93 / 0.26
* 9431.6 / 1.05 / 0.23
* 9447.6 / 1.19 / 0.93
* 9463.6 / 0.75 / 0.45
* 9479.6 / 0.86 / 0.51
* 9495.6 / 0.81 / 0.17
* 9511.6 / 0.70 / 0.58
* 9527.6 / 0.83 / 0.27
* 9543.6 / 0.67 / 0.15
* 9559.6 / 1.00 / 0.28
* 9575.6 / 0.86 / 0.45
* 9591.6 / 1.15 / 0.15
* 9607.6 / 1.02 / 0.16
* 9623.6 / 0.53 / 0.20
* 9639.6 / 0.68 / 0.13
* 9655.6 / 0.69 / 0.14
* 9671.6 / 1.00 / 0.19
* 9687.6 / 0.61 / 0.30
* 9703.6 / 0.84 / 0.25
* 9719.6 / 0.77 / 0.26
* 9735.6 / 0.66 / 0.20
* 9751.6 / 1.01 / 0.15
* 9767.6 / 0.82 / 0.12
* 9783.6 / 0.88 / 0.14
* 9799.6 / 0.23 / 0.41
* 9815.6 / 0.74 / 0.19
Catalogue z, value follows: 0.15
